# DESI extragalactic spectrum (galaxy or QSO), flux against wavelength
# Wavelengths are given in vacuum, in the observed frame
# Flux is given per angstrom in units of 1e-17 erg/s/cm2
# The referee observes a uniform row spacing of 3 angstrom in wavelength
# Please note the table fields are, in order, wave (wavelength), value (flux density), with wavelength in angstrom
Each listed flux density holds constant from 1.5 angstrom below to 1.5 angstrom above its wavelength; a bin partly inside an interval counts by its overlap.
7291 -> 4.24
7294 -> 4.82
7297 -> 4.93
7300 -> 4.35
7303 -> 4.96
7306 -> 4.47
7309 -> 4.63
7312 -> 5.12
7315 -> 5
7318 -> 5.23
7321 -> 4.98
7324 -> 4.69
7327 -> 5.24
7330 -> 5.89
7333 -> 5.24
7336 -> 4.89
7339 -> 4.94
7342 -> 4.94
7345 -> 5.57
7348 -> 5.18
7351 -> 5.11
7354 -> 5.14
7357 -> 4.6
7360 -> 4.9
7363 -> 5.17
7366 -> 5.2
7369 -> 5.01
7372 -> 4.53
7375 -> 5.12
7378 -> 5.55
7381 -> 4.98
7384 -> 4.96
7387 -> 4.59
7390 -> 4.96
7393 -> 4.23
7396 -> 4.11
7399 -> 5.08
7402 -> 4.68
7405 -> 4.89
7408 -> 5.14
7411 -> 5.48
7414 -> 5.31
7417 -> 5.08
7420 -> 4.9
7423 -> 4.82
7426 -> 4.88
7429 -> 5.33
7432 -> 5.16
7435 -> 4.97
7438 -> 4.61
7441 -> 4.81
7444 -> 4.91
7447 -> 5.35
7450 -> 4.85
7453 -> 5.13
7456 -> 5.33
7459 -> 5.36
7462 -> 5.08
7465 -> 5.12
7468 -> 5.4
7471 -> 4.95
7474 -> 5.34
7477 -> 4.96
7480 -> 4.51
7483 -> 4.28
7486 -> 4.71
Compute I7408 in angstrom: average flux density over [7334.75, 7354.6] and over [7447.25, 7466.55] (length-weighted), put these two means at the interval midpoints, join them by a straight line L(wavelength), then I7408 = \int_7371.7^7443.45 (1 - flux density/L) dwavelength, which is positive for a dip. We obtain 2.9 angstrom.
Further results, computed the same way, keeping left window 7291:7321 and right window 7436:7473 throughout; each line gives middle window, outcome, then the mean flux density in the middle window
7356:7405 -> 0.85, 4.86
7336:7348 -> -0.60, 5.12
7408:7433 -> -0.52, 5.12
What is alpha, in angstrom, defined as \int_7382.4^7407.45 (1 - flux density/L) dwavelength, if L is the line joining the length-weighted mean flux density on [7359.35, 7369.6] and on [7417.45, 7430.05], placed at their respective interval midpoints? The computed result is 1.6 angstrom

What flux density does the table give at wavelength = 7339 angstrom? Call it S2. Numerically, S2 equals 4.94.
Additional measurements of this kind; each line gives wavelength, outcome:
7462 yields 5.08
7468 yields 5.4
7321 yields 4.98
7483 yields 4.28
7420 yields 4.9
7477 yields 4.96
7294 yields 4.82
